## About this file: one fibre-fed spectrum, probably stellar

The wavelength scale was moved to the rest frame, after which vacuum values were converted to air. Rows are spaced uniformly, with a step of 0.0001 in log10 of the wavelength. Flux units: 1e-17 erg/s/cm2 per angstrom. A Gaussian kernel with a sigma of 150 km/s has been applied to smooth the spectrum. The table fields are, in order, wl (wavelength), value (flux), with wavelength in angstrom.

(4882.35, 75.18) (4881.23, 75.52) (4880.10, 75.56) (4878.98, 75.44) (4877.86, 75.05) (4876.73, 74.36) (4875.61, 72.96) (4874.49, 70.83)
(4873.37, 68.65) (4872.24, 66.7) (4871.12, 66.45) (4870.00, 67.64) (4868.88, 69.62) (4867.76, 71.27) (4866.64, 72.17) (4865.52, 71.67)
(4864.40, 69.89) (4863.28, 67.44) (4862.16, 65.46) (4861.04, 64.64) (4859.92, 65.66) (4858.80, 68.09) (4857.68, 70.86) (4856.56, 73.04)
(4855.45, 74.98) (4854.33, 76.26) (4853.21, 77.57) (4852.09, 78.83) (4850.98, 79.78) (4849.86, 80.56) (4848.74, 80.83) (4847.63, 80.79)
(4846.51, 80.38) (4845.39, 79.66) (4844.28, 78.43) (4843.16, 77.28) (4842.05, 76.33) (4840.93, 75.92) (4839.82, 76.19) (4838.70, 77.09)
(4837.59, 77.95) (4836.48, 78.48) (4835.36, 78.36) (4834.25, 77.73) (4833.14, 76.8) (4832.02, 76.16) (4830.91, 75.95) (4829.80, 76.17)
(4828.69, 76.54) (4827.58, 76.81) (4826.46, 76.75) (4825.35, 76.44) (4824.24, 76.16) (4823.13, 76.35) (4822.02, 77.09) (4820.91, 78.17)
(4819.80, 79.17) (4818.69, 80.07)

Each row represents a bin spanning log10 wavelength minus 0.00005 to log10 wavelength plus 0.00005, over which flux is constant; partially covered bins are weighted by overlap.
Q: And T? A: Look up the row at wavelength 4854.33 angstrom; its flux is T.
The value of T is 76.26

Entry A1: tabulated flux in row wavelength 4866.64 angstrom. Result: 72.17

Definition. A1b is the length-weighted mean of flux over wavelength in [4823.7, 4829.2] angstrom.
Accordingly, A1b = 76.5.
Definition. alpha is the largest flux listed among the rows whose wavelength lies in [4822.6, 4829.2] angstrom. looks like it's 76.81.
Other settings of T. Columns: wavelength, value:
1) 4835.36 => 78.36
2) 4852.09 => 78.83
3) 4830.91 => 75.95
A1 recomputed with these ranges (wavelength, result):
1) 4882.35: 75.18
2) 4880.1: 75.56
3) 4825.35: 76.44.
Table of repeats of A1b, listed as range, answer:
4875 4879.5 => 74.4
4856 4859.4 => 70.7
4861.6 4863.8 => 66.4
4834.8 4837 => 78.3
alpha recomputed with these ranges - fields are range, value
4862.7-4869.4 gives 72.17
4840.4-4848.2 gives 80.79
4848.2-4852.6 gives 80.83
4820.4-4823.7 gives 78.17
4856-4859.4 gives 73.04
